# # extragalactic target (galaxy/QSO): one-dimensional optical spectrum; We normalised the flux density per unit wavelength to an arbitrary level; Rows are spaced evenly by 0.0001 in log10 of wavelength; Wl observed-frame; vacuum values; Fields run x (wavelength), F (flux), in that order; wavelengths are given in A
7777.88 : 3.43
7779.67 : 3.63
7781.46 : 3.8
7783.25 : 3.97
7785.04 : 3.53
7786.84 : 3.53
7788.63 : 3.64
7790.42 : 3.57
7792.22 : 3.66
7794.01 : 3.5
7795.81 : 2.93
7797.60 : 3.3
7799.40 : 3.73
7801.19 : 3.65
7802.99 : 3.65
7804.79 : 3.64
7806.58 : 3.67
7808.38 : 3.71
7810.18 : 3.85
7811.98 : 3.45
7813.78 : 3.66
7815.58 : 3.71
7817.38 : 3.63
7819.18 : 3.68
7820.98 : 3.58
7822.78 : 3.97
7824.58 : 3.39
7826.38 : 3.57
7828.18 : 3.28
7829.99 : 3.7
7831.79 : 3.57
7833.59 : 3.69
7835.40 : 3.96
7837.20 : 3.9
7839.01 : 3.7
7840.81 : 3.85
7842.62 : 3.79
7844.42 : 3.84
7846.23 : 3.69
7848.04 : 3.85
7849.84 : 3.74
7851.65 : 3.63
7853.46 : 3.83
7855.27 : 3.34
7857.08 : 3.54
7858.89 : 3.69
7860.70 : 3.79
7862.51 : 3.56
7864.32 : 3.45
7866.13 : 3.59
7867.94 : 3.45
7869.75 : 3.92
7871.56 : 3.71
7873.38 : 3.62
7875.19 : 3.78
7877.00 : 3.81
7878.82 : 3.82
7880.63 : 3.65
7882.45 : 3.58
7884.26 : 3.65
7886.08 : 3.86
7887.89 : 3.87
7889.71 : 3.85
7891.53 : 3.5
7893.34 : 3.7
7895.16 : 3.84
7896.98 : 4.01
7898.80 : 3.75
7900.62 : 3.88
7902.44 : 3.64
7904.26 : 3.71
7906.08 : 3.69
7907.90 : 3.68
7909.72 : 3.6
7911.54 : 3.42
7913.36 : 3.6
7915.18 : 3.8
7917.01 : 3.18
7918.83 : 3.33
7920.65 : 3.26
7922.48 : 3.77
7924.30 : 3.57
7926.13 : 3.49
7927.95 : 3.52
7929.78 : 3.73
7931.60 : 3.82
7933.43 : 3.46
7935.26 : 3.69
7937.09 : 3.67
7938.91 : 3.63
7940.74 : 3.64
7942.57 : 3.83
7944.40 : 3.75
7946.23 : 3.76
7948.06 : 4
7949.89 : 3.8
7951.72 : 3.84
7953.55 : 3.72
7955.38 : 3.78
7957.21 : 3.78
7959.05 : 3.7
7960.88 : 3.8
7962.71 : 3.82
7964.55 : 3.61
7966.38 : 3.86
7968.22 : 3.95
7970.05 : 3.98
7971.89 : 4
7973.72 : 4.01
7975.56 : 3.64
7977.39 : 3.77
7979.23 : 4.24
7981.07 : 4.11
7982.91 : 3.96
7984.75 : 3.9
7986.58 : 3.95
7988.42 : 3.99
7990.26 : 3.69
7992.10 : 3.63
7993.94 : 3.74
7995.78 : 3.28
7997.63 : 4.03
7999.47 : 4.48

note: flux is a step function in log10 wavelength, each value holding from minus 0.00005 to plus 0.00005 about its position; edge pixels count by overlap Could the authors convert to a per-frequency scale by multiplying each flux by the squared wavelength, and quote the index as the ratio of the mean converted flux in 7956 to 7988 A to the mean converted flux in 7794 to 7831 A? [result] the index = 1.1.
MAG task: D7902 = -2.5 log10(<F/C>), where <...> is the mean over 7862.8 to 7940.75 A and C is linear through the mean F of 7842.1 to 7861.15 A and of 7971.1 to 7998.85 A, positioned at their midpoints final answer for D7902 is 0.03 mag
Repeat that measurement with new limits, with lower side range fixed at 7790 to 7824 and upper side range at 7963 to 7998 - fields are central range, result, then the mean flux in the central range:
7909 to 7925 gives 0.08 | 3.5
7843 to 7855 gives -0.02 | 3.74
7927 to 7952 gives 0.02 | 3.72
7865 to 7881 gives 0.00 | 3.7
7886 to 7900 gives -0.02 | 3.8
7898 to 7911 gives 0.01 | 3.7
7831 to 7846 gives -0.04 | 3.78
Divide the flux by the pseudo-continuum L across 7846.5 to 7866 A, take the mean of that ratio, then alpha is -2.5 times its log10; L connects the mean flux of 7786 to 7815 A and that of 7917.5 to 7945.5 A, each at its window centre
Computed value -0.02 mag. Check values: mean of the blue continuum 3.57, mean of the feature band 3.64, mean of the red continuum 3.61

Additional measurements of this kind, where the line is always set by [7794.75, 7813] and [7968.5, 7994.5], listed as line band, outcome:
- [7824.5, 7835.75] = 0.01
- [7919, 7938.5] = 0.06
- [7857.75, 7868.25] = 0.02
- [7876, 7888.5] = -0.01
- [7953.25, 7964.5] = 0.03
